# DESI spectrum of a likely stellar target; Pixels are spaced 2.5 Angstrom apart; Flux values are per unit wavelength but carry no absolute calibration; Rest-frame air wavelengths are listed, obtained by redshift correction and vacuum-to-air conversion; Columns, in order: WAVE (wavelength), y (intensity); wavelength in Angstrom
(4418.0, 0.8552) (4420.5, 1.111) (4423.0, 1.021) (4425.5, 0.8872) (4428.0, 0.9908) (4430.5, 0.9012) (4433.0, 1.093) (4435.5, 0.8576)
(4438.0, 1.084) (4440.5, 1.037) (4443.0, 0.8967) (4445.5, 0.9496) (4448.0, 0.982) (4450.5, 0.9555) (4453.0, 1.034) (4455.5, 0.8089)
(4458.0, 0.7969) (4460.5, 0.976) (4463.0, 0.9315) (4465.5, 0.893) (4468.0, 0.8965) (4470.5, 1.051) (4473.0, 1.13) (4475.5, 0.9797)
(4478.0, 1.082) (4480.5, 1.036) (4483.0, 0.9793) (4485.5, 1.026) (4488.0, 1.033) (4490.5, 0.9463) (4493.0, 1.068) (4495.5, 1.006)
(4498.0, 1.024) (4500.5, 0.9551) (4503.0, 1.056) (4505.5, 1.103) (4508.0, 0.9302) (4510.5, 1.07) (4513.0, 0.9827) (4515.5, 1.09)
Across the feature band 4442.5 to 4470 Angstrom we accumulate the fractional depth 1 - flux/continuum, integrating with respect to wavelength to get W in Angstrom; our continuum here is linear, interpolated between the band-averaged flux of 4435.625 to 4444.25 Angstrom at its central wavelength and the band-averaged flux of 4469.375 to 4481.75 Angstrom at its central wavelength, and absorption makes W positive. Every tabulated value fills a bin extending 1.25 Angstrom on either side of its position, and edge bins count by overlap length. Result 2.5 Angstrom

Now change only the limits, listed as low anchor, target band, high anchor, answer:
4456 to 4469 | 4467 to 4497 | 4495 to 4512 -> -2.12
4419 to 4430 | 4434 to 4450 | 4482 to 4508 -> 0.46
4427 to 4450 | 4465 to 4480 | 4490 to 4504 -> -0.23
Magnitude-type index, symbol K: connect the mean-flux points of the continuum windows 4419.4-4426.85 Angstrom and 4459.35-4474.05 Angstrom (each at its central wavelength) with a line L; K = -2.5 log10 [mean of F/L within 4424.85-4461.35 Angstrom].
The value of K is 0.05 mag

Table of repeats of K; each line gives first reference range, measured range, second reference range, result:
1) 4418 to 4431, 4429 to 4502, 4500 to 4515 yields 0.020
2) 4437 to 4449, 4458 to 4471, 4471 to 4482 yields 0.113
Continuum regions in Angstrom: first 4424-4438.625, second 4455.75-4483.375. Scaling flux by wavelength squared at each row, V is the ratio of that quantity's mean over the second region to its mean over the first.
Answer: 1.0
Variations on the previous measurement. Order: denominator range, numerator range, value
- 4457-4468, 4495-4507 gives 1.16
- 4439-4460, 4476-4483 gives 1.12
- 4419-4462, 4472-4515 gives 1.09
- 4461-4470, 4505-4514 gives 1.12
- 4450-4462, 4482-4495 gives 1.12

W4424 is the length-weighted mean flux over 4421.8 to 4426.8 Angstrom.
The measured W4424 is 0.954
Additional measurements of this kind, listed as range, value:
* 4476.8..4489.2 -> 1.03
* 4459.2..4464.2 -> 0.952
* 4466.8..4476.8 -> 1.02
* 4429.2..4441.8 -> 0.994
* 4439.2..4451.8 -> 0.965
